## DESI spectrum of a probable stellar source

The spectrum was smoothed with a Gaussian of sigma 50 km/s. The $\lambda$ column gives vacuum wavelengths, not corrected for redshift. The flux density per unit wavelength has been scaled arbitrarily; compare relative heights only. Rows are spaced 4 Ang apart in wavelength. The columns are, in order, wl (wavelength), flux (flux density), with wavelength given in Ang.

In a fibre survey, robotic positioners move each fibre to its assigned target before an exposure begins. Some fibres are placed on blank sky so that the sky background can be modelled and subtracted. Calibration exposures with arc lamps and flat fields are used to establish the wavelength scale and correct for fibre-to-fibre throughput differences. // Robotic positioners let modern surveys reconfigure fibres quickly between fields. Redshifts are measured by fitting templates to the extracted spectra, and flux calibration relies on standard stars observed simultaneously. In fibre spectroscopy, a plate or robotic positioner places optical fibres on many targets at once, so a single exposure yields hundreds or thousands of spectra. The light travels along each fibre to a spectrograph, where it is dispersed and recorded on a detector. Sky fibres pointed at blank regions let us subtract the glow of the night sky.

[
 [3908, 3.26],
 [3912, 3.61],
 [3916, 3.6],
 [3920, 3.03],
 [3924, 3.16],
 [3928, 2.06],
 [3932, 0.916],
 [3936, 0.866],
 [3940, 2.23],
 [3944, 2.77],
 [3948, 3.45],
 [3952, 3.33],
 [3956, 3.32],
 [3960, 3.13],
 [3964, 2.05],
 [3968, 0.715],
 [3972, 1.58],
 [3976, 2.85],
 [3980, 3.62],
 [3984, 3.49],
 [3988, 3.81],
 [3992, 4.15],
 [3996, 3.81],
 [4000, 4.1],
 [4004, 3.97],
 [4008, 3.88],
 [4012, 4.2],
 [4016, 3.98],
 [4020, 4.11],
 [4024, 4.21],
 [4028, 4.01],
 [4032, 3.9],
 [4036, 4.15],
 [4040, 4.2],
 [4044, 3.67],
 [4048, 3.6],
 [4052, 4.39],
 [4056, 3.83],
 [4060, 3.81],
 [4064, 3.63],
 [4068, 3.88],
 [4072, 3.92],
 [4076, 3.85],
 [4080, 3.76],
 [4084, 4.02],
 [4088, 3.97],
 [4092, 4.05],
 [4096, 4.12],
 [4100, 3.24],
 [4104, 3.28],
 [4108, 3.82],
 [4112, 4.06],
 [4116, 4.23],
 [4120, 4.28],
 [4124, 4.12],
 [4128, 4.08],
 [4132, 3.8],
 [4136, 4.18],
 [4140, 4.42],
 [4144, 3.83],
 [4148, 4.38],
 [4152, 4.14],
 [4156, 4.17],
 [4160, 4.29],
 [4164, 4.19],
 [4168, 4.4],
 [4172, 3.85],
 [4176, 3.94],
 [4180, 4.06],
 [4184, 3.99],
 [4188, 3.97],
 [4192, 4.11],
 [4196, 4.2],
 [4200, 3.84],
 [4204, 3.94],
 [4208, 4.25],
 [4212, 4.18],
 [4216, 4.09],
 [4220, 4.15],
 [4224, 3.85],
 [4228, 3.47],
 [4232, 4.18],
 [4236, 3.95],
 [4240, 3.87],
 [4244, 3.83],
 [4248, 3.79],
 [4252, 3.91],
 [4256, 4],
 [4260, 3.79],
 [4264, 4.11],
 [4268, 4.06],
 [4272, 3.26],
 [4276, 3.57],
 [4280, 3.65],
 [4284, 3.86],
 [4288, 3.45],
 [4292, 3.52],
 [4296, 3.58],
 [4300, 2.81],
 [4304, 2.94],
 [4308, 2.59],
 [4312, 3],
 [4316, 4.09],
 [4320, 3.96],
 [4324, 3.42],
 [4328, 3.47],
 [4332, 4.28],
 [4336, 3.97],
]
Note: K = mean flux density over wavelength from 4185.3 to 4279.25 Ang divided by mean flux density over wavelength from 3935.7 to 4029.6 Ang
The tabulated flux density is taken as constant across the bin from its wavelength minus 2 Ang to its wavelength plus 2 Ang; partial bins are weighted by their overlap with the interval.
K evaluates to 1.20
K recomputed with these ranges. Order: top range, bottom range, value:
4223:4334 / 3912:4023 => 1.19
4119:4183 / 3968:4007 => 1.23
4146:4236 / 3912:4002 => 1.44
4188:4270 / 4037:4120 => 1.03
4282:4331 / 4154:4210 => 0.83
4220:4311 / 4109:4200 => 0.89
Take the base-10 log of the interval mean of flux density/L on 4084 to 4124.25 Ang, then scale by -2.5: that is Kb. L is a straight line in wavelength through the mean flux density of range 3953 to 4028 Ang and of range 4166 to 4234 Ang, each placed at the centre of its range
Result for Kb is -0.05 mag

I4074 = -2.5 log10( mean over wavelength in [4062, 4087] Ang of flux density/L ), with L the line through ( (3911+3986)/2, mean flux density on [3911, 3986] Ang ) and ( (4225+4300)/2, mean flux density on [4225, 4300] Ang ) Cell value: -0.25 mag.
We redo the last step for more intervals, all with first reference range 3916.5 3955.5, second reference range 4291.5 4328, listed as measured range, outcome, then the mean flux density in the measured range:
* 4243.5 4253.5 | -0.20 mag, 3.84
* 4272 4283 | -0.10 mag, 3.57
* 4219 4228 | -0.23 mag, 3.87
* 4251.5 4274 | -0.19 mag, 3.85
